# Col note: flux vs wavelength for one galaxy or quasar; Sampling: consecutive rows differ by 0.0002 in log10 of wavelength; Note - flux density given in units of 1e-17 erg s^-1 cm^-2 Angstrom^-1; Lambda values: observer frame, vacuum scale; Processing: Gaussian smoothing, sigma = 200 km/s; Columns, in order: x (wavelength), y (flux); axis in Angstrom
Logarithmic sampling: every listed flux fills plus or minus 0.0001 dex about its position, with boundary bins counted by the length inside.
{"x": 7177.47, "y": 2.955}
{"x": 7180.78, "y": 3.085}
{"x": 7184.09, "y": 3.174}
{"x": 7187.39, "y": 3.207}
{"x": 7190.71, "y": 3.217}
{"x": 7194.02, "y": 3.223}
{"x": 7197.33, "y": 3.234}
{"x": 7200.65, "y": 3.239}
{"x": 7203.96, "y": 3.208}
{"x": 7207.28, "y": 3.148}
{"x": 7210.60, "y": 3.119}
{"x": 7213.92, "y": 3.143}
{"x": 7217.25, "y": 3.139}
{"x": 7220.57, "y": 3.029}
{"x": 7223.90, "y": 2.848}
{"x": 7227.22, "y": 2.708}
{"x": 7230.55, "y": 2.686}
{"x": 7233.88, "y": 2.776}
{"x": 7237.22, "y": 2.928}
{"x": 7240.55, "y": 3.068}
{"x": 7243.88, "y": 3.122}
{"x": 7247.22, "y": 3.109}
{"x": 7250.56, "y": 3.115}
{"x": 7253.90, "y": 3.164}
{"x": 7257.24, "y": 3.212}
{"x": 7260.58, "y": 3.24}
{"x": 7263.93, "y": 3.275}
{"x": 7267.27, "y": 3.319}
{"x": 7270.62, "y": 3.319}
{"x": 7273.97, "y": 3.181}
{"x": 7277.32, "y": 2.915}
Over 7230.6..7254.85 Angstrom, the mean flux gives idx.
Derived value 3.01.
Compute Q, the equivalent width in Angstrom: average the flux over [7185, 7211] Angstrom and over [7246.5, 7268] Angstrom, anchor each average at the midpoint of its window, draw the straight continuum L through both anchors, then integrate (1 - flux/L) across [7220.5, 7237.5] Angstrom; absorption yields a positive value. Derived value 2.1 Angstrom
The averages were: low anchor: 3.2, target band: 2.8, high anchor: 3.2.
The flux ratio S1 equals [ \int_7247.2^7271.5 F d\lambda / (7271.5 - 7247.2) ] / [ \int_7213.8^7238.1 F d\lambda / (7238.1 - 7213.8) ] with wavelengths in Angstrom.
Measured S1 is 1.12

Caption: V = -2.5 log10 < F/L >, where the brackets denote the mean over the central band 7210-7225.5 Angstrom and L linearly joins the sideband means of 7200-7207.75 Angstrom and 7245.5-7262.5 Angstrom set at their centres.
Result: 0.050 mag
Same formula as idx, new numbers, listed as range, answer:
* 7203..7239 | 2.97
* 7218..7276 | 3.07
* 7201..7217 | 3.16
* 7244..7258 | 3.14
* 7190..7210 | 3.21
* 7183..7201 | 3.22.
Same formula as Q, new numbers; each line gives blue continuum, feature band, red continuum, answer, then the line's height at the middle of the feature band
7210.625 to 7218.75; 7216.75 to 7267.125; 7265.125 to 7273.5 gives 2.9 Angstrom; 3.22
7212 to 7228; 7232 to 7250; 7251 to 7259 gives 0.6 Angstrom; 3.1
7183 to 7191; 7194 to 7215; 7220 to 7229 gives -1.1 Angstrom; 3.03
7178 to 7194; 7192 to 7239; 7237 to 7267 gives 1.9 Angstrom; 3.16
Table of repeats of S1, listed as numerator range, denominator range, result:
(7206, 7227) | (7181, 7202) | 0.95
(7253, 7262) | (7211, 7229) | 1.08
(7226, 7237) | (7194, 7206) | 0.85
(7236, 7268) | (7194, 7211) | 0.99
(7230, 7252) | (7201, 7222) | 0.95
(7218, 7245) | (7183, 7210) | 0.91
